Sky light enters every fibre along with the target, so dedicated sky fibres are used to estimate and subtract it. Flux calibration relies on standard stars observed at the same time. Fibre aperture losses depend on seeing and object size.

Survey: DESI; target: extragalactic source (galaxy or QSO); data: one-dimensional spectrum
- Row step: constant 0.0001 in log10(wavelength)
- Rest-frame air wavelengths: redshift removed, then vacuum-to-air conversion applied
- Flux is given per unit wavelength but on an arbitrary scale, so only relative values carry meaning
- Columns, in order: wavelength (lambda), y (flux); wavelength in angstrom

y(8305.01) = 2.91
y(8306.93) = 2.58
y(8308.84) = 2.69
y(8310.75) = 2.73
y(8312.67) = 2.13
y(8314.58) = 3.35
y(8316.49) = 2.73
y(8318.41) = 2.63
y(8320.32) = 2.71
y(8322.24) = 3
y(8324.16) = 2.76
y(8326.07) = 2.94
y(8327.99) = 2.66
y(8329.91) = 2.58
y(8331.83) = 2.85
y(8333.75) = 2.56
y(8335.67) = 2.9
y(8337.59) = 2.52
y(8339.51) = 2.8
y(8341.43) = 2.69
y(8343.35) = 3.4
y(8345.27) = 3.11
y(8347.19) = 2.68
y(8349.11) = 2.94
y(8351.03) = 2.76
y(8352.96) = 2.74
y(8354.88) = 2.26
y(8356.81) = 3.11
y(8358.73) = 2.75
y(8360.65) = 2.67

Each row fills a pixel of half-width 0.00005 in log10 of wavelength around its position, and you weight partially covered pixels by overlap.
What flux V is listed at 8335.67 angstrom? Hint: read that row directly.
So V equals 2.9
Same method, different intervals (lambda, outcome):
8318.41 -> 2.63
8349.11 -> 2.94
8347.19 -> 2.68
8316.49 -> 2.73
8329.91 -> 2.58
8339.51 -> 2.8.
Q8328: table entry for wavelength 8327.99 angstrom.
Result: 2.66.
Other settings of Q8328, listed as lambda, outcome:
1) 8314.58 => 3.35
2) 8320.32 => 2.71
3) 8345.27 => 3.11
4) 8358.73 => 2.75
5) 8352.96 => 2.74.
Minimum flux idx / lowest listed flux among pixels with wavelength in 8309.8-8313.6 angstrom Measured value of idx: 2.13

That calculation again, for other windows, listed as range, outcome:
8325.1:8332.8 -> 2.58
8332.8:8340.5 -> 2.52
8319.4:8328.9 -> 2.66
